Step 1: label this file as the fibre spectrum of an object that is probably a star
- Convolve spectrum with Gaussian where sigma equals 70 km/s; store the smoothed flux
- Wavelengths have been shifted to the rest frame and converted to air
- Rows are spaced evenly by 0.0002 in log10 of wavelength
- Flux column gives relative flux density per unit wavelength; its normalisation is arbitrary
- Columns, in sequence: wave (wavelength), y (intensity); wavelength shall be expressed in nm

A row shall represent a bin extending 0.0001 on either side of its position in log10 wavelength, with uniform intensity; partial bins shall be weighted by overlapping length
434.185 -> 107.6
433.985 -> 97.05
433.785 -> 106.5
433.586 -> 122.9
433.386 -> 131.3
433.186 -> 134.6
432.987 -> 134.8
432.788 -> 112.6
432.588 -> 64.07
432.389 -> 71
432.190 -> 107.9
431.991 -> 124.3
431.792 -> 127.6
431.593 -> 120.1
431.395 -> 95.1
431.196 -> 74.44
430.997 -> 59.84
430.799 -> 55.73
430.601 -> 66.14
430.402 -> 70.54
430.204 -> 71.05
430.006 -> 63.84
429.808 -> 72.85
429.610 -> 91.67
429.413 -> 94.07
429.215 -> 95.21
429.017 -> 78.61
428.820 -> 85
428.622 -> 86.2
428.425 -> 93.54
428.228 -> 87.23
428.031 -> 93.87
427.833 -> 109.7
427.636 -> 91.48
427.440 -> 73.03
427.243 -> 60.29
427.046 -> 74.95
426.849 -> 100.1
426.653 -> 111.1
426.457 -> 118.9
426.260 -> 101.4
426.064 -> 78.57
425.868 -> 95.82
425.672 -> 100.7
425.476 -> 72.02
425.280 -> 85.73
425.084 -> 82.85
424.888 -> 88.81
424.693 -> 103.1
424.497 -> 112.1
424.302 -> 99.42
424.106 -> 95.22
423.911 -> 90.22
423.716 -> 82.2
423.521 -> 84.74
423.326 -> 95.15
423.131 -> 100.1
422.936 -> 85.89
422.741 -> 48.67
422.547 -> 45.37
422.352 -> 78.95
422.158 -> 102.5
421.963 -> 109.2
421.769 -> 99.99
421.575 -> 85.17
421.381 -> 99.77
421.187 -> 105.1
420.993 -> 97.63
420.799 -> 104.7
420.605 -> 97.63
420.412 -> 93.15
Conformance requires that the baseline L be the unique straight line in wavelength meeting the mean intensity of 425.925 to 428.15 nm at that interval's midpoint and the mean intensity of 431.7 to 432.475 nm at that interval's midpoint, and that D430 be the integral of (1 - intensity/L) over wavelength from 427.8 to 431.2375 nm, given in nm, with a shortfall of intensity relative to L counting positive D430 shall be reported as 0.67 nm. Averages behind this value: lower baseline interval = 92.1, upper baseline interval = 108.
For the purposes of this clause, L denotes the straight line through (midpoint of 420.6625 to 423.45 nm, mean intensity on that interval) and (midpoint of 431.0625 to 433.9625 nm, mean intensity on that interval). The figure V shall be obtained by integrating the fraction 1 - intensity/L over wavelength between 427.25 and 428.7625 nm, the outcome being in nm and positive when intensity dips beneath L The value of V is 0.17 nm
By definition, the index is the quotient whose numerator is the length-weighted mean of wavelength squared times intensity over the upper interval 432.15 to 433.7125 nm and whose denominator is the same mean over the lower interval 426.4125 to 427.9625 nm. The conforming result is 1.2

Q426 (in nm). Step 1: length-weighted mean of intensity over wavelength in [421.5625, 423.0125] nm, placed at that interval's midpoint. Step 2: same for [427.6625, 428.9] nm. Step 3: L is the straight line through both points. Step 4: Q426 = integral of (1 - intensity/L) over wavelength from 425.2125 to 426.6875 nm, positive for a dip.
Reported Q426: -0.11 nm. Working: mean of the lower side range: 81.7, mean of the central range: 95.1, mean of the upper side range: 92.6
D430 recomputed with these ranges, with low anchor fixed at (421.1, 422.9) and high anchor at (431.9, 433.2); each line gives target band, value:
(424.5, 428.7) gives 0.13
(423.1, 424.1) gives -0.02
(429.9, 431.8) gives 0.45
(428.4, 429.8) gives 0.16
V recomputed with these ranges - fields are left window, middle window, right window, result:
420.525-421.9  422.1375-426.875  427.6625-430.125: 0.19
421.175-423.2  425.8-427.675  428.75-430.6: -0.19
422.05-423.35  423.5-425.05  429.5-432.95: -0.28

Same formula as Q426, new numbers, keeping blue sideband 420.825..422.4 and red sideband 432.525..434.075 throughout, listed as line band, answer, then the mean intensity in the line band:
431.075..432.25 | 0.05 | 107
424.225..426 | 0.17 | 93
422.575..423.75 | 0.23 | 80.6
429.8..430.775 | 0.38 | 67.5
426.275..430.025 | 0.62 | 89.3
